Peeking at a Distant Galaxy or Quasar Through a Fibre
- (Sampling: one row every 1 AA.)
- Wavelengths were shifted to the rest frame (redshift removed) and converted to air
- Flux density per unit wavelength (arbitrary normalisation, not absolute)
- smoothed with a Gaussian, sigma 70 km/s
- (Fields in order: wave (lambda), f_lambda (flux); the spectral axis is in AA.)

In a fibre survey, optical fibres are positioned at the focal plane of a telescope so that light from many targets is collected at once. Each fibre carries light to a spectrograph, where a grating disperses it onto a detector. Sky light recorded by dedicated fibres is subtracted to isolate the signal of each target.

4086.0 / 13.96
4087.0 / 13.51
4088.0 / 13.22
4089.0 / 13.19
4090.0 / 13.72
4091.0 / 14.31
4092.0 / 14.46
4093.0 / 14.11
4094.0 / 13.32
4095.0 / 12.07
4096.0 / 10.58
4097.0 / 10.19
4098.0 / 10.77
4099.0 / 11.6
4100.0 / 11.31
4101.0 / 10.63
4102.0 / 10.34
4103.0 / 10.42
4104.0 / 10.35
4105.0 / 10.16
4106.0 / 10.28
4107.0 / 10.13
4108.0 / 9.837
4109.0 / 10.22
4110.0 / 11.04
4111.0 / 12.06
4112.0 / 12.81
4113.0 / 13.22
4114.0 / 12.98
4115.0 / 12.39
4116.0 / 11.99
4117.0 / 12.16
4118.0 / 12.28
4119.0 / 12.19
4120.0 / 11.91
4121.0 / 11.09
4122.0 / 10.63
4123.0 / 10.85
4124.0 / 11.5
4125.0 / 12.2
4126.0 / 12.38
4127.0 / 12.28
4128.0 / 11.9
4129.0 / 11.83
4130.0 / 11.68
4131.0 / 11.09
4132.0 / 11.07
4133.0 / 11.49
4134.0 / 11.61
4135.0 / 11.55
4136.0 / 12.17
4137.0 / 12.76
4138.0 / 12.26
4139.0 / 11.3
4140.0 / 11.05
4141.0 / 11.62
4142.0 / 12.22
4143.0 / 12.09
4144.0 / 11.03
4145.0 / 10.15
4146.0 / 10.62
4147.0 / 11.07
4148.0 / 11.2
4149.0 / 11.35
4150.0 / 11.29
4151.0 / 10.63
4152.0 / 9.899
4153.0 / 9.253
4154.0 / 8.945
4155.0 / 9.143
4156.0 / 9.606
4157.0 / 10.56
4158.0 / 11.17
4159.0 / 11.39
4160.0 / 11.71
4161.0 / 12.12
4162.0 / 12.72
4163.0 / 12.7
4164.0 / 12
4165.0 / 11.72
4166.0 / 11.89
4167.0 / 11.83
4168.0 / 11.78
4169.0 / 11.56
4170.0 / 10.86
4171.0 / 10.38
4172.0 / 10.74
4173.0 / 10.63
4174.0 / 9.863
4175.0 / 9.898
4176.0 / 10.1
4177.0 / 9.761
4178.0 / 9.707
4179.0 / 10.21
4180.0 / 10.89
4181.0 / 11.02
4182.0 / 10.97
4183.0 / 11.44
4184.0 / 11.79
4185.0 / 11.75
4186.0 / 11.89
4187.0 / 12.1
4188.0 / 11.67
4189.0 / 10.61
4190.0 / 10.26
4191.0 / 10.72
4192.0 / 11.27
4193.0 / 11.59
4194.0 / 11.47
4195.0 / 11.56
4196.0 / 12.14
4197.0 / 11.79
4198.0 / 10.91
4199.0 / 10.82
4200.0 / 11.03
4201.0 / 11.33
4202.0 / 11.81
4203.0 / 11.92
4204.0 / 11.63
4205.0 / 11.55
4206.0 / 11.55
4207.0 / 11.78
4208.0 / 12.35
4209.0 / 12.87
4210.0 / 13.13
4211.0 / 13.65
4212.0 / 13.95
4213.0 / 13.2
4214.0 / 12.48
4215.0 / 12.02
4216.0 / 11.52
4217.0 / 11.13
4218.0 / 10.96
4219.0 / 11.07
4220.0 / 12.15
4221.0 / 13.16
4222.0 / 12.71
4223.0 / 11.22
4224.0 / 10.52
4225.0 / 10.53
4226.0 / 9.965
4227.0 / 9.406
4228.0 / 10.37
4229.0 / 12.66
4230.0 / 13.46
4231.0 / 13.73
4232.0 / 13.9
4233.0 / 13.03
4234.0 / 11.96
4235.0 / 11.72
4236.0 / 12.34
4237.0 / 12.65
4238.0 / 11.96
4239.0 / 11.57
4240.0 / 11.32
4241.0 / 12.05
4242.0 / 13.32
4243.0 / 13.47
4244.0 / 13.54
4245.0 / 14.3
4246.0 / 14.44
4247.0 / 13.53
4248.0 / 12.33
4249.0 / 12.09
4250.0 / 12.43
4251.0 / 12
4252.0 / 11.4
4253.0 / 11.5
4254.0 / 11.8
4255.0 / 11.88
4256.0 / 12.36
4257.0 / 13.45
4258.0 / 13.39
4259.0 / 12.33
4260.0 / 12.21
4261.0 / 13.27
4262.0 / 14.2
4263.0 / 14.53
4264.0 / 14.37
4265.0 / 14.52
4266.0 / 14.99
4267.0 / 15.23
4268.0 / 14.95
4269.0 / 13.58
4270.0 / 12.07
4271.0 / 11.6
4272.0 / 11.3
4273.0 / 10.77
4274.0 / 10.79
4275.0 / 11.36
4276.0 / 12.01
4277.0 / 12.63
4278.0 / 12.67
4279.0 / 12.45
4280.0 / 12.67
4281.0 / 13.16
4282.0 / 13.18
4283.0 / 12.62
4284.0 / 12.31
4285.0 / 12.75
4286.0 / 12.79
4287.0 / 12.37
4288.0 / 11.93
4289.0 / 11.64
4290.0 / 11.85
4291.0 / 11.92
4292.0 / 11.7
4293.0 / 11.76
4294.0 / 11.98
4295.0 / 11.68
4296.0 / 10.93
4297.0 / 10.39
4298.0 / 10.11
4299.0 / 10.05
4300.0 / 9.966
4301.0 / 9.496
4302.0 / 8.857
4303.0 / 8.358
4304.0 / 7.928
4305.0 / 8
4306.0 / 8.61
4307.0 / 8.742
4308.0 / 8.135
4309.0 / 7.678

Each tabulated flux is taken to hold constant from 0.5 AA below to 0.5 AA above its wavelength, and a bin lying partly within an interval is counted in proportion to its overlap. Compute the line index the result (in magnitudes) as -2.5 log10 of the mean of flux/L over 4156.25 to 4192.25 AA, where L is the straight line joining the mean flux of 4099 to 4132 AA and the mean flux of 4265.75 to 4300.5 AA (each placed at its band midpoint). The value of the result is 0.05 mag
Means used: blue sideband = 11.4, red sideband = 12.1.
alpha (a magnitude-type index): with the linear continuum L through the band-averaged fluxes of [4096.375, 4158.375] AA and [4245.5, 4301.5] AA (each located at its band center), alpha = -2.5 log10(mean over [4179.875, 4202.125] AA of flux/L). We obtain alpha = 0.04 mag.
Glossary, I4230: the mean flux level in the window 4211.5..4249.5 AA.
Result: 12.3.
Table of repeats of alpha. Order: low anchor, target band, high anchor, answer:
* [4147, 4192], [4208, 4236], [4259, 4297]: -0.03 mag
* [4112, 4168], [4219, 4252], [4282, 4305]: -0.10 mag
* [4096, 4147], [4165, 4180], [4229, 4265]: 0.12 mag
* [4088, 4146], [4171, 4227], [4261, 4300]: 0.06 mag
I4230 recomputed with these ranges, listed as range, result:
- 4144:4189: 11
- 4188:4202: 11.2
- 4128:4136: 11.5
